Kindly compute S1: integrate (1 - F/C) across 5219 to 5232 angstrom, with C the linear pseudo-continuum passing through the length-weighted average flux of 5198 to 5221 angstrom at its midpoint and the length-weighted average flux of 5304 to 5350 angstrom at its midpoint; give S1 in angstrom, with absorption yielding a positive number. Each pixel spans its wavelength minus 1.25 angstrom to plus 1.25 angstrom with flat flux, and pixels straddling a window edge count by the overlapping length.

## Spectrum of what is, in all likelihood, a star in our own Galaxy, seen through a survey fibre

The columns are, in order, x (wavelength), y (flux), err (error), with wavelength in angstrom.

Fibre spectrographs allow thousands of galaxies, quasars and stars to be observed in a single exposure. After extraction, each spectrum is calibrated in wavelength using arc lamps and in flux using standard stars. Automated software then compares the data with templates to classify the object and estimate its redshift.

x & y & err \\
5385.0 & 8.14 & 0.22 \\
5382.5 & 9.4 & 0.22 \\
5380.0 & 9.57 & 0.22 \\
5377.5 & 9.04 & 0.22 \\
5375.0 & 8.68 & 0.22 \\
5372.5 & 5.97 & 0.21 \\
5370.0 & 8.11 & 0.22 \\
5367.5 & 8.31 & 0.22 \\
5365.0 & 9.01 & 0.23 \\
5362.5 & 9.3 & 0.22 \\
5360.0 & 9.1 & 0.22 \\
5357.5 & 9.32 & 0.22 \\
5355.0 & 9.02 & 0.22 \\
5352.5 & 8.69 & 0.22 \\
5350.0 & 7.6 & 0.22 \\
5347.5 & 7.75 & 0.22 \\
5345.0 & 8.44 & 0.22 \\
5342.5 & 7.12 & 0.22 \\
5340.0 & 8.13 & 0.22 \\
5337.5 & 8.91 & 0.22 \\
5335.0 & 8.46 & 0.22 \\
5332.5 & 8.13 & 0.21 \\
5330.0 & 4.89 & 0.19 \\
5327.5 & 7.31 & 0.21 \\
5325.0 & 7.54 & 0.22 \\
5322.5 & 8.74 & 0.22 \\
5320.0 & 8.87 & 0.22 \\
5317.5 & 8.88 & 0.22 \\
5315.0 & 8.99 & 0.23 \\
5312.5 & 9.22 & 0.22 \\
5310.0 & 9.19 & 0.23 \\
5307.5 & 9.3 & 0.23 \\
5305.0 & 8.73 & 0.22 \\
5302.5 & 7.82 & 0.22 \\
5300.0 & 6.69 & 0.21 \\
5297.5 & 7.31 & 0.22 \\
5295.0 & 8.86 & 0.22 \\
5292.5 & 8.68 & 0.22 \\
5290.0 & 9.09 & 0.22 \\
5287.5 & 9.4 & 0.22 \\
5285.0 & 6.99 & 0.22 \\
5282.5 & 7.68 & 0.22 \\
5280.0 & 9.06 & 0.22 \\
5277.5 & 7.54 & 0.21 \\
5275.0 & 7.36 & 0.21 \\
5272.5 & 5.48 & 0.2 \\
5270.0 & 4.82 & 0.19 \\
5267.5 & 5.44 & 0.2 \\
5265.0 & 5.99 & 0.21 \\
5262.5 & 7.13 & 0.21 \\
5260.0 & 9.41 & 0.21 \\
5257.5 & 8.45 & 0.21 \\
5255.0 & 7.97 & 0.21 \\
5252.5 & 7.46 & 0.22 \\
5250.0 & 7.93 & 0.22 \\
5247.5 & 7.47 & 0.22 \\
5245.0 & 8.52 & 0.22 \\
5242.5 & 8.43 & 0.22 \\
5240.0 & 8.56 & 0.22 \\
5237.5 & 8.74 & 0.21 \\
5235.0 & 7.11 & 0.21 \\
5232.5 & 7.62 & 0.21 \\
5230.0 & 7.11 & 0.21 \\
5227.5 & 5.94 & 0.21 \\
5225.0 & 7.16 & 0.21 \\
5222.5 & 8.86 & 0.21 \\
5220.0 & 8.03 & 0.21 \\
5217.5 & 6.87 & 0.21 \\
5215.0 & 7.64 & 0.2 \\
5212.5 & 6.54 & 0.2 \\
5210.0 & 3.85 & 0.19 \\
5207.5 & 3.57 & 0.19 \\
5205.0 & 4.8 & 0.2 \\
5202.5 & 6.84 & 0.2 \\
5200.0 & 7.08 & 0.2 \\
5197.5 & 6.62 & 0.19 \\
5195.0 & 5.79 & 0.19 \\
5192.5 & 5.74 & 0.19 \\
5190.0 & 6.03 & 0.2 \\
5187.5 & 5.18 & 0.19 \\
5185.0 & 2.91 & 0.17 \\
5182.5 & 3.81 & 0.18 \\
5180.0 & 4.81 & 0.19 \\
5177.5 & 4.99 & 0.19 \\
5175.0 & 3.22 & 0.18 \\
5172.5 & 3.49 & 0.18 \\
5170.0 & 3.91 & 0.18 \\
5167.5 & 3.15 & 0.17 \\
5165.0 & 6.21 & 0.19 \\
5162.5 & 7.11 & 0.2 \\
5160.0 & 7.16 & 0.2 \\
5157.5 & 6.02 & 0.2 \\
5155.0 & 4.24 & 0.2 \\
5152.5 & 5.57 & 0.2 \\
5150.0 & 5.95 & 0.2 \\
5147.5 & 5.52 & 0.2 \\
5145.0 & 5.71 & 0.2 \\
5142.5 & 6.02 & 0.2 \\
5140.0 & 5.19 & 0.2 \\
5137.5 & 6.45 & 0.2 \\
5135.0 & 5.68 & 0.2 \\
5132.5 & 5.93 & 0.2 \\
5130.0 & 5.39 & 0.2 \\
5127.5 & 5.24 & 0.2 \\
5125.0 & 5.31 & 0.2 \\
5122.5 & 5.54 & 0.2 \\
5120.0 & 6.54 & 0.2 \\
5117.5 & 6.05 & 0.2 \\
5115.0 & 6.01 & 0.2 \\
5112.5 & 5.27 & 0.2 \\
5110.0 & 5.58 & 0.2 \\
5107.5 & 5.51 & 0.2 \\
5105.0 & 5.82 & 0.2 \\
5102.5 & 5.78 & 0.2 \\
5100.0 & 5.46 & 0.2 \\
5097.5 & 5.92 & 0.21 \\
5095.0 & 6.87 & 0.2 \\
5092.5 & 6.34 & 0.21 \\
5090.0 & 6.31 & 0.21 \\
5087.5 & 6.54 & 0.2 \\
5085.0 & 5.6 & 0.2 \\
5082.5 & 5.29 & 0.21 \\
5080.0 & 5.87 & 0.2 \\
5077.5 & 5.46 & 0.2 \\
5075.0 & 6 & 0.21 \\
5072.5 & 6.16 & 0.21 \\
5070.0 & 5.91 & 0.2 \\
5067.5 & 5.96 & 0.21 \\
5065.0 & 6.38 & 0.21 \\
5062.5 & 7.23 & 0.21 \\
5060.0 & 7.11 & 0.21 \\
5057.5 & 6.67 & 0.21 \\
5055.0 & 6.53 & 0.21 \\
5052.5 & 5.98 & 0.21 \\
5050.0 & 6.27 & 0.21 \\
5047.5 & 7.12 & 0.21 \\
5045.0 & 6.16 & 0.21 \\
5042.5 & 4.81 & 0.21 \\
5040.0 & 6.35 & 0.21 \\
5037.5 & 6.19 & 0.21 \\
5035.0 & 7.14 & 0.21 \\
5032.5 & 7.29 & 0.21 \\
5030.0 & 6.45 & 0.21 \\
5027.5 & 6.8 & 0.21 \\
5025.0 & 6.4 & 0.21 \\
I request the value -2.0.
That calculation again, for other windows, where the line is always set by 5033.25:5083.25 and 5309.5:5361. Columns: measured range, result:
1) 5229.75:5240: -0.4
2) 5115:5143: 4.2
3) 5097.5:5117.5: 2.8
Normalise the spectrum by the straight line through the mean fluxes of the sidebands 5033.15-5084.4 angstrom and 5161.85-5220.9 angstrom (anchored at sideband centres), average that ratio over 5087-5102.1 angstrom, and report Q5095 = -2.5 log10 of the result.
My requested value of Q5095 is -0.04 mag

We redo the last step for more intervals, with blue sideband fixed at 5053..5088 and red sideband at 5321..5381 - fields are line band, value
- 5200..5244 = 0.05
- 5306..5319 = -0.15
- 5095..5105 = 0.09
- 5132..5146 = 0.15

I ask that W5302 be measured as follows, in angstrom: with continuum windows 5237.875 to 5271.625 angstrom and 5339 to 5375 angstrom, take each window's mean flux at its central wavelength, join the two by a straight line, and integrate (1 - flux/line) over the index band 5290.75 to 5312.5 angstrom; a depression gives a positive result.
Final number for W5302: -1.4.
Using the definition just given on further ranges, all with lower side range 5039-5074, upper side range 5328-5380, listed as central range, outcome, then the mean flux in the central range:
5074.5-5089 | 1.6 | 5.79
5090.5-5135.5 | 5.9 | 5.8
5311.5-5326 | -1.3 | 8.72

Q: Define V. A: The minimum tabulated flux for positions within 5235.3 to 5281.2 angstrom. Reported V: 4.82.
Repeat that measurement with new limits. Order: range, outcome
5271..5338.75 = 4.89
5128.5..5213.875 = 2.91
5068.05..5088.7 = 5.29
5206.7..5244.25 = 3.57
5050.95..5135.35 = 5.24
